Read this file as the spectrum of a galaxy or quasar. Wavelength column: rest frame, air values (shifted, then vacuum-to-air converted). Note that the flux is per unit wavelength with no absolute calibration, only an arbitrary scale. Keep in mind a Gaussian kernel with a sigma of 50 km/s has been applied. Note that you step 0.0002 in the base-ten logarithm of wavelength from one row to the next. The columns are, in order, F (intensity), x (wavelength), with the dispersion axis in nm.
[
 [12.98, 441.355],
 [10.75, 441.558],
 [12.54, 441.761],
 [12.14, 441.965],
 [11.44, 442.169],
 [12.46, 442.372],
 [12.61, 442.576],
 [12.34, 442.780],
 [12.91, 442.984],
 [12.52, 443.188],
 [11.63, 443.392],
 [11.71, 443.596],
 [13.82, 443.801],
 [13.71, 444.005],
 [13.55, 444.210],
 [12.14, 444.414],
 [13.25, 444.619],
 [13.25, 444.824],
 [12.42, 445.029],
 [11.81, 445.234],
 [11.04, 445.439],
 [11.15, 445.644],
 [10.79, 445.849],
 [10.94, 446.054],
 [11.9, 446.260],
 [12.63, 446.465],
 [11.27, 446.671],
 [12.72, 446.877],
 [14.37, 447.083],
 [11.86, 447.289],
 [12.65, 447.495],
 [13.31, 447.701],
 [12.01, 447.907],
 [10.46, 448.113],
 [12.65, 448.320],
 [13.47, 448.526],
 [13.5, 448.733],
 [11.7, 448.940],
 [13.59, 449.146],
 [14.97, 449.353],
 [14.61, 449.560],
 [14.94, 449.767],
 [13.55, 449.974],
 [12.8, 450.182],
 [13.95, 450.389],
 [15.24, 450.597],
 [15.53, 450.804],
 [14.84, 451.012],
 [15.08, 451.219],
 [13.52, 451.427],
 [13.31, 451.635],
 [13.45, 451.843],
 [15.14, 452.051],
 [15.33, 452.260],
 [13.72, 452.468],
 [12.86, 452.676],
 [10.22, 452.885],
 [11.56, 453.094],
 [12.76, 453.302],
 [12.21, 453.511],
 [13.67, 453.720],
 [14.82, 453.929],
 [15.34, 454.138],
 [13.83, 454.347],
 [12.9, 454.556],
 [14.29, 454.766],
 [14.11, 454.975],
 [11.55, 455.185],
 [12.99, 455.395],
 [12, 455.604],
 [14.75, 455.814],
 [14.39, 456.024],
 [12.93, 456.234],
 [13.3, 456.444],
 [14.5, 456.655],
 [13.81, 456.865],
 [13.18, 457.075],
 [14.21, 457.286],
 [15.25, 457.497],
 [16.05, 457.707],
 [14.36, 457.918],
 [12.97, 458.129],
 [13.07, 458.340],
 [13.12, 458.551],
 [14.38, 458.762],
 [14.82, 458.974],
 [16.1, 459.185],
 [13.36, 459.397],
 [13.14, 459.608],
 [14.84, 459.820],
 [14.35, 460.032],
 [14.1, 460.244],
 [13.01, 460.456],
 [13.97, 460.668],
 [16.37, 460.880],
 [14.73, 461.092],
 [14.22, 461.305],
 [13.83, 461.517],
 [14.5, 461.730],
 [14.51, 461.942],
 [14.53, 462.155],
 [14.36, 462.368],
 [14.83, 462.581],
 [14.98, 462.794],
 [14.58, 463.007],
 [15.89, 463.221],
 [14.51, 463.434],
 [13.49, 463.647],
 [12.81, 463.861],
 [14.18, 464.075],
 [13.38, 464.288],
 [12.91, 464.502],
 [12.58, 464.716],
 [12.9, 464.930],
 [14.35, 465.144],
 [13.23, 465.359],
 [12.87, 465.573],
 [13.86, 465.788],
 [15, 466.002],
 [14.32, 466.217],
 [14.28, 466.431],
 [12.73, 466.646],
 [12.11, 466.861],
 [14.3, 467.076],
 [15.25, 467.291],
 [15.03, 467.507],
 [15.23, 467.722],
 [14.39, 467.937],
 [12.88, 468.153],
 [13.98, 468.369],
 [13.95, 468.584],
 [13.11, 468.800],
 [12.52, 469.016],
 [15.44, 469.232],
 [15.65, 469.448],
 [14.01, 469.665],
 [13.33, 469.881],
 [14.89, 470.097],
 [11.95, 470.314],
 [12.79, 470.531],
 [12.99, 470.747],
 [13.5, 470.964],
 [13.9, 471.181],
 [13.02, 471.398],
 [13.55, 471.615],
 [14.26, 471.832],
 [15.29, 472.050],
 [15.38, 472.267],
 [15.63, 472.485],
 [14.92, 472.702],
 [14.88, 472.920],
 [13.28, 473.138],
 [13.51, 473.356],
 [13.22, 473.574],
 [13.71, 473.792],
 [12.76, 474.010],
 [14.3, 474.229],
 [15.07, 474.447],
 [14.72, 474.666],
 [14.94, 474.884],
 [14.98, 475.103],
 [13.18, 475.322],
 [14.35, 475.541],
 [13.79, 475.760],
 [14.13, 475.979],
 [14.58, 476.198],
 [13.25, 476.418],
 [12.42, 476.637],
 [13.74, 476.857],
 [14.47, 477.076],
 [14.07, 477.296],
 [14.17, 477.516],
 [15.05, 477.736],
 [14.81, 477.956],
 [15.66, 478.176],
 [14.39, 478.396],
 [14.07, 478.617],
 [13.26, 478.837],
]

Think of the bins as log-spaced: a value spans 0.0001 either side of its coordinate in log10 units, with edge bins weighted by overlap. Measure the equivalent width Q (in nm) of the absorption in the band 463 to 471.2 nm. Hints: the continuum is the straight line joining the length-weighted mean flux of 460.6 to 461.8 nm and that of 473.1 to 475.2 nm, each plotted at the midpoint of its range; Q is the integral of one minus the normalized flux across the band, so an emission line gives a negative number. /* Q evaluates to 0.32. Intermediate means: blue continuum 14.6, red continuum 14.1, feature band 13.8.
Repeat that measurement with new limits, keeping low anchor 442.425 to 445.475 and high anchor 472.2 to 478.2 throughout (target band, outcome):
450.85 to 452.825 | -0.16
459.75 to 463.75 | -0.29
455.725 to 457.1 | -0.06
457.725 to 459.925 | -0.12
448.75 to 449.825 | -0.08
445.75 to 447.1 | 0.08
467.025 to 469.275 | -0.05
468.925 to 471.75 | 0.06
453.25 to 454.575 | -0.06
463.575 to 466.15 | 0.04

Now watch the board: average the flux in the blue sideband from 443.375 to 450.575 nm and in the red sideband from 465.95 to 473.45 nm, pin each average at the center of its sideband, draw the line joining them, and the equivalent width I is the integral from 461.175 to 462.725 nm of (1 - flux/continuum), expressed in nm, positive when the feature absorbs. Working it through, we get -0.09 nm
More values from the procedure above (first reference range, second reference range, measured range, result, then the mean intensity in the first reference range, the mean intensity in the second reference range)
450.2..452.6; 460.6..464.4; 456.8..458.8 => 0.053 nm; 14.4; 14.4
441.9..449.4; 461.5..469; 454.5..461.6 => -0.301 nm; 12.4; 14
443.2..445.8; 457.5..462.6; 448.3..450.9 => -0.173 nm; 12.4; 14.3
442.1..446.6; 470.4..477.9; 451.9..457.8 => -0.331 nm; 12.3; 14.1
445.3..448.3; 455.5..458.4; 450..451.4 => -0.192 nm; 12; 13.9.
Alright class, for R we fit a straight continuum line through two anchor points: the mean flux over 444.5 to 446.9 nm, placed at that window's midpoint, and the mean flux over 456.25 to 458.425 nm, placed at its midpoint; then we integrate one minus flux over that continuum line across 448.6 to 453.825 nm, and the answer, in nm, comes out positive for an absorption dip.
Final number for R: -0.32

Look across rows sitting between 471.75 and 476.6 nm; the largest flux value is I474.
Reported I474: 15.63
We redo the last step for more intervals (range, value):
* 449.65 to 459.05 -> 16.05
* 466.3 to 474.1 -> 15.65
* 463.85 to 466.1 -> 15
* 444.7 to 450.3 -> 14.97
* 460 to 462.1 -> 16.37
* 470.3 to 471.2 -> 13.9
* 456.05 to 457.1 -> 14.5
